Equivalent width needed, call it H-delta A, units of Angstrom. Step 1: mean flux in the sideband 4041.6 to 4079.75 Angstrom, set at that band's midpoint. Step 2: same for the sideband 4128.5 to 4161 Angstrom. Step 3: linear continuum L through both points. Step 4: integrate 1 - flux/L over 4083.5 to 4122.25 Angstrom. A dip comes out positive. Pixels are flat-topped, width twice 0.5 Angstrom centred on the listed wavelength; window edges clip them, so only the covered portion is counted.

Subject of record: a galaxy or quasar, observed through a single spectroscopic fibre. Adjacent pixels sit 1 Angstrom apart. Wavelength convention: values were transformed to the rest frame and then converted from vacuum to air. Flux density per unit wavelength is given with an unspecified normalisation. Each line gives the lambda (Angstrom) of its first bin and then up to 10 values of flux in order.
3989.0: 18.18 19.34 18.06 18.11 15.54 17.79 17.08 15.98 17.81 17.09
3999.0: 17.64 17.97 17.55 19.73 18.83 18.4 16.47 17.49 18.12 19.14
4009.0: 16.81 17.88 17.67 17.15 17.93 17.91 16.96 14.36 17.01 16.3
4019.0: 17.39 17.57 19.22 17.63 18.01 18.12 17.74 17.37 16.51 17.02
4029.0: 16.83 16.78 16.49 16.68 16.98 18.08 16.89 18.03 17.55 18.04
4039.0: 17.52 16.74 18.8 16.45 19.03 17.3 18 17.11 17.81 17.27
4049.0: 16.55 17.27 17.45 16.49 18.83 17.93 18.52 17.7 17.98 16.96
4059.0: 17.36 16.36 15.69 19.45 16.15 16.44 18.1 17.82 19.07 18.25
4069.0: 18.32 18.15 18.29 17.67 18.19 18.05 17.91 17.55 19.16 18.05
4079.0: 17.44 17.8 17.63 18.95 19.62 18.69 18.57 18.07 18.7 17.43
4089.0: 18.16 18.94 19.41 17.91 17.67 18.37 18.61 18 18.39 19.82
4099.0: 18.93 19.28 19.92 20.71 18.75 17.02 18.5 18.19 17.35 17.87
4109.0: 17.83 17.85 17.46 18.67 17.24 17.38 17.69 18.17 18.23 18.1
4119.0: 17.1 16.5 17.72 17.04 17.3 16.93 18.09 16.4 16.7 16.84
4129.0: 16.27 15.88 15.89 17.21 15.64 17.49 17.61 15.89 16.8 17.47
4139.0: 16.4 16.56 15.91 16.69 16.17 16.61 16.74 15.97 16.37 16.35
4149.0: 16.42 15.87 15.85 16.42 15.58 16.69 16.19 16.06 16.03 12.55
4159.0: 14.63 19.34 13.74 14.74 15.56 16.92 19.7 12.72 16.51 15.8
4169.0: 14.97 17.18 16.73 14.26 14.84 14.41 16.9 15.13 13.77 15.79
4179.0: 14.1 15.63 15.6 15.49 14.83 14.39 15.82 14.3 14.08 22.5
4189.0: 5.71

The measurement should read -2.8 Angstrom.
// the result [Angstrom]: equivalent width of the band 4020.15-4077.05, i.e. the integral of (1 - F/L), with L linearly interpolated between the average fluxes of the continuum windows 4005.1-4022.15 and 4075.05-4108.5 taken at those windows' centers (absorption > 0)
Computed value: 0.9 Angstrom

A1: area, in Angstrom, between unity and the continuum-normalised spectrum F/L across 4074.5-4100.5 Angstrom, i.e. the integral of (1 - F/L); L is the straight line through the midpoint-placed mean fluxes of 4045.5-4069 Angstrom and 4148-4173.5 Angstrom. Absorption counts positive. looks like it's -2.1 Angstrom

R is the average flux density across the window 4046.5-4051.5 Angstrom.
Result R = 17.3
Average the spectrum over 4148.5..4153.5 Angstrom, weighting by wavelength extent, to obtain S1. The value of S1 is 16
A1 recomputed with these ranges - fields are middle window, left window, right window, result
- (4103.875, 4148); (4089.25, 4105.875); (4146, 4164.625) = 0.65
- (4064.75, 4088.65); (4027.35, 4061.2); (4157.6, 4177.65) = -1.89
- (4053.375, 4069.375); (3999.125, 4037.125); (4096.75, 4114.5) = 0.27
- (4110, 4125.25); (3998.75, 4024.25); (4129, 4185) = -1.11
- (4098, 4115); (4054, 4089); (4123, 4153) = -1.12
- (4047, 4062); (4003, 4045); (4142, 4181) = -0.28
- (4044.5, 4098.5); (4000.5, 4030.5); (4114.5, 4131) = -1.98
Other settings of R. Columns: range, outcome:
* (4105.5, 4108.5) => 17.8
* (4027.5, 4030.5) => 16.9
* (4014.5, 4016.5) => 15.7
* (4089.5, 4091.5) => 19.2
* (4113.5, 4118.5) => 17.9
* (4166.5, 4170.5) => 16.1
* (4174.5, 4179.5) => 15.1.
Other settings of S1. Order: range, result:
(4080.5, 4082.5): 18.3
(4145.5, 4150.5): 16.2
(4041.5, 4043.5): 17.7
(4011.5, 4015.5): 17.5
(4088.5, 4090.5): 18.6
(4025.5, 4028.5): 17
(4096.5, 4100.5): 19.1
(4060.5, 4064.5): 16.9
